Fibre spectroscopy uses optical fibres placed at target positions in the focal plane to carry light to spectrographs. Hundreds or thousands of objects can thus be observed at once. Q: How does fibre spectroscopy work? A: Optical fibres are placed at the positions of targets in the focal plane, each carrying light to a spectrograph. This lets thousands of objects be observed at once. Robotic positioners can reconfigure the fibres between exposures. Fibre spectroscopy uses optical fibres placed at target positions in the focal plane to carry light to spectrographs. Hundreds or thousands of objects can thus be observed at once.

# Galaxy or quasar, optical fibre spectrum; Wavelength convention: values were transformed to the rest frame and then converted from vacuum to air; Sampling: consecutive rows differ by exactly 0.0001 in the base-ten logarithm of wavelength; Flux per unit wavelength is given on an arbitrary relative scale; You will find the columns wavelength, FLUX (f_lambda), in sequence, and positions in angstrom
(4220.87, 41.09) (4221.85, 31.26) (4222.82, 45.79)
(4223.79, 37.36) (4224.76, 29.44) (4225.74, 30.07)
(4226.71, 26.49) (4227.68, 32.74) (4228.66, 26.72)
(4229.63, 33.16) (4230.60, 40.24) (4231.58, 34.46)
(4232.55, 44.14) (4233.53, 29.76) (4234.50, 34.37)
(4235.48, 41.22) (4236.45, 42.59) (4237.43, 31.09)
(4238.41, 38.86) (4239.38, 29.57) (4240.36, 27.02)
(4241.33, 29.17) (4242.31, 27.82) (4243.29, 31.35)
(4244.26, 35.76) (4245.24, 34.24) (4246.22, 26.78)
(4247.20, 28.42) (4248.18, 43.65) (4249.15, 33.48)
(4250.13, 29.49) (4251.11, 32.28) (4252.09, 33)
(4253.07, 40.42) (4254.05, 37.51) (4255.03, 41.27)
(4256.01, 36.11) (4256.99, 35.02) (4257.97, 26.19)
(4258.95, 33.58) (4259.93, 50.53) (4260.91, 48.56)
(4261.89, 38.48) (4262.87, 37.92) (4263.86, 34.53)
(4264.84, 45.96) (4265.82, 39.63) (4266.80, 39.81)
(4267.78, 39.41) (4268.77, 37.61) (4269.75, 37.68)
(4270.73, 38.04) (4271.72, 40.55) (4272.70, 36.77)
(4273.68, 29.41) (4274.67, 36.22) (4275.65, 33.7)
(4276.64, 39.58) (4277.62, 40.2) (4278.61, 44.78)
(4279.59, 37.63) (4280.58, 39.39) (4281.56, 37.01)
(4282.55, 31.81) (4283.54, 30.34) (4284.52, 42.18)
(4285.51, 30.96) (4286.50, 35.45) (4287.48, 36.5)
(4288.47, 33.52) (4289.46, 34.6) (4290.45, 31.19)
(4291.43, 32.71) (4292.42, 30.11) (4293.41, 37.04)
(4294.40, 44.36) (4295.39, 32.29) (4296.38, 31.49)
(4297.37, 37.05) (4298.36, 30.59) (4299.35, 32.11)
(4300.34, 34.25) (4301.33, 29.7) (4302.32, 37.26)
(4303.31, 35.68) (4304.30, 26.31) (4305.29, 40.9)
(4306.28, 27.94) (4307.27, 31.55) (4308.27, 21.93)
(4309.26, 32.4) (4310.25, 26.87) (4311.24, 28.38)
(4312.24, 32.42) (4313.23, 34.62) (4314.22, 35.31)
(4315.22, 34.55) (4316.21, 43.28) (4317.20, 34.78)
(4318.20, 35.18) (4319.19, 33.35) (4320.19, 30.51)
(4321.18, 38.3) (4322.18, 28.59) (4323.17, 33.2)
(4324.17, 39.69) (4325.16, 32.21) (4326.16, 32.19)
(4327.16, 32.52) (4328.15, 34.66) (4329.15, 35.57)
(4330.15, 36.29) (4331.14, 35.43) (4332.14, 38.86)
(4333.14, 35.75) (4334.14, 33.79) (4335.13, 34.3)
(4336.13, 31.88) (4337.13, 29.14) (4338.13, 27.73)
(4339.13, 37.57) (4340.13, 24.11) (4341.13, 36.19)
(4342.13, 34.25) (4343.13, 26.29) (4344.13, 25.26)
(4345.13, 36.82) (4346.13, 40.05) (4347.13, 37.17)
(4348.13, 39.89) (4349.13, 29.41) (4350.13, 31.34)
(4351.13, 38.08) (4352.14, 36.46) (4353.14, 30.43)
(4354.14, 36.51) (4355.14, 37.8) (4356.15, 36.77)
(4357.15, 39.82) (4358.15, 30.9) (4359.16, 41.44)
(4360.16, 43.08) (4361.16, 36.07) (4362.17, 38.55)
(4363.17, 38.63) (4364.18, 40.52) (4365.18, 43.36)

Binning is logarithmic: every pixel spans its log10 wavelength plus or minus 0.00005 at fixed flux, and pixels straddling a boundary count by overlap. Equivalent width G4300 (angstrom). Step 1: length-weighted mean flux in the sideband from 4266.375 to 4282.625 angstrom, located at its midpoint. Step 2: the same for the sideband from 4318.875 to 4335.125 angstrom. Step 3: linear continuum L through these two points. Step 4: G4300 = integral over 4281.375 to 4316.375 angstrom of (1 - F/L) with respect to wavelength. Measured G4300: 2.8 angstrom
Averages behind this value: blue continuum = 37.8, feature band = 33.3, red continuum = 34.4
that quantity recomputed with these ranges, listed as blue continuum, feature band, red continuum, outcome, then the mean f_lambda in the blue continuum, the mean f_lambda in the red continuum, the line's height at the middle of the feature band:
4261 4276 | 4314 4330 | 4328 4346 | -0.21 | 38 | 33.1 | 34.2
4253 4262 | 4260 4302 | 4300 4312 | -1.85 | 38.7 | 31.1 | 35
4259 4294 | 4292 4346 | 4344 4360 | 4.89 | 37.4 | 35.9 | 36.6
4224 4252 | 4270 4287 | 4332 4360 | -1.63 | 33.1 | 34.3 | 33.5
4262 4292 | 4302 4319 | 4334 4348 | 0.86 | 36.8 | 32.6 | 34.6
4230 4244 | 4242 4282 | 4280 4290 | -2.36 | 34.4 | 35.2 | 34.8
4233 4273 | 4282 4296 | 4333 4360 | 0.31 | 36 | 34.1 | 35.3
